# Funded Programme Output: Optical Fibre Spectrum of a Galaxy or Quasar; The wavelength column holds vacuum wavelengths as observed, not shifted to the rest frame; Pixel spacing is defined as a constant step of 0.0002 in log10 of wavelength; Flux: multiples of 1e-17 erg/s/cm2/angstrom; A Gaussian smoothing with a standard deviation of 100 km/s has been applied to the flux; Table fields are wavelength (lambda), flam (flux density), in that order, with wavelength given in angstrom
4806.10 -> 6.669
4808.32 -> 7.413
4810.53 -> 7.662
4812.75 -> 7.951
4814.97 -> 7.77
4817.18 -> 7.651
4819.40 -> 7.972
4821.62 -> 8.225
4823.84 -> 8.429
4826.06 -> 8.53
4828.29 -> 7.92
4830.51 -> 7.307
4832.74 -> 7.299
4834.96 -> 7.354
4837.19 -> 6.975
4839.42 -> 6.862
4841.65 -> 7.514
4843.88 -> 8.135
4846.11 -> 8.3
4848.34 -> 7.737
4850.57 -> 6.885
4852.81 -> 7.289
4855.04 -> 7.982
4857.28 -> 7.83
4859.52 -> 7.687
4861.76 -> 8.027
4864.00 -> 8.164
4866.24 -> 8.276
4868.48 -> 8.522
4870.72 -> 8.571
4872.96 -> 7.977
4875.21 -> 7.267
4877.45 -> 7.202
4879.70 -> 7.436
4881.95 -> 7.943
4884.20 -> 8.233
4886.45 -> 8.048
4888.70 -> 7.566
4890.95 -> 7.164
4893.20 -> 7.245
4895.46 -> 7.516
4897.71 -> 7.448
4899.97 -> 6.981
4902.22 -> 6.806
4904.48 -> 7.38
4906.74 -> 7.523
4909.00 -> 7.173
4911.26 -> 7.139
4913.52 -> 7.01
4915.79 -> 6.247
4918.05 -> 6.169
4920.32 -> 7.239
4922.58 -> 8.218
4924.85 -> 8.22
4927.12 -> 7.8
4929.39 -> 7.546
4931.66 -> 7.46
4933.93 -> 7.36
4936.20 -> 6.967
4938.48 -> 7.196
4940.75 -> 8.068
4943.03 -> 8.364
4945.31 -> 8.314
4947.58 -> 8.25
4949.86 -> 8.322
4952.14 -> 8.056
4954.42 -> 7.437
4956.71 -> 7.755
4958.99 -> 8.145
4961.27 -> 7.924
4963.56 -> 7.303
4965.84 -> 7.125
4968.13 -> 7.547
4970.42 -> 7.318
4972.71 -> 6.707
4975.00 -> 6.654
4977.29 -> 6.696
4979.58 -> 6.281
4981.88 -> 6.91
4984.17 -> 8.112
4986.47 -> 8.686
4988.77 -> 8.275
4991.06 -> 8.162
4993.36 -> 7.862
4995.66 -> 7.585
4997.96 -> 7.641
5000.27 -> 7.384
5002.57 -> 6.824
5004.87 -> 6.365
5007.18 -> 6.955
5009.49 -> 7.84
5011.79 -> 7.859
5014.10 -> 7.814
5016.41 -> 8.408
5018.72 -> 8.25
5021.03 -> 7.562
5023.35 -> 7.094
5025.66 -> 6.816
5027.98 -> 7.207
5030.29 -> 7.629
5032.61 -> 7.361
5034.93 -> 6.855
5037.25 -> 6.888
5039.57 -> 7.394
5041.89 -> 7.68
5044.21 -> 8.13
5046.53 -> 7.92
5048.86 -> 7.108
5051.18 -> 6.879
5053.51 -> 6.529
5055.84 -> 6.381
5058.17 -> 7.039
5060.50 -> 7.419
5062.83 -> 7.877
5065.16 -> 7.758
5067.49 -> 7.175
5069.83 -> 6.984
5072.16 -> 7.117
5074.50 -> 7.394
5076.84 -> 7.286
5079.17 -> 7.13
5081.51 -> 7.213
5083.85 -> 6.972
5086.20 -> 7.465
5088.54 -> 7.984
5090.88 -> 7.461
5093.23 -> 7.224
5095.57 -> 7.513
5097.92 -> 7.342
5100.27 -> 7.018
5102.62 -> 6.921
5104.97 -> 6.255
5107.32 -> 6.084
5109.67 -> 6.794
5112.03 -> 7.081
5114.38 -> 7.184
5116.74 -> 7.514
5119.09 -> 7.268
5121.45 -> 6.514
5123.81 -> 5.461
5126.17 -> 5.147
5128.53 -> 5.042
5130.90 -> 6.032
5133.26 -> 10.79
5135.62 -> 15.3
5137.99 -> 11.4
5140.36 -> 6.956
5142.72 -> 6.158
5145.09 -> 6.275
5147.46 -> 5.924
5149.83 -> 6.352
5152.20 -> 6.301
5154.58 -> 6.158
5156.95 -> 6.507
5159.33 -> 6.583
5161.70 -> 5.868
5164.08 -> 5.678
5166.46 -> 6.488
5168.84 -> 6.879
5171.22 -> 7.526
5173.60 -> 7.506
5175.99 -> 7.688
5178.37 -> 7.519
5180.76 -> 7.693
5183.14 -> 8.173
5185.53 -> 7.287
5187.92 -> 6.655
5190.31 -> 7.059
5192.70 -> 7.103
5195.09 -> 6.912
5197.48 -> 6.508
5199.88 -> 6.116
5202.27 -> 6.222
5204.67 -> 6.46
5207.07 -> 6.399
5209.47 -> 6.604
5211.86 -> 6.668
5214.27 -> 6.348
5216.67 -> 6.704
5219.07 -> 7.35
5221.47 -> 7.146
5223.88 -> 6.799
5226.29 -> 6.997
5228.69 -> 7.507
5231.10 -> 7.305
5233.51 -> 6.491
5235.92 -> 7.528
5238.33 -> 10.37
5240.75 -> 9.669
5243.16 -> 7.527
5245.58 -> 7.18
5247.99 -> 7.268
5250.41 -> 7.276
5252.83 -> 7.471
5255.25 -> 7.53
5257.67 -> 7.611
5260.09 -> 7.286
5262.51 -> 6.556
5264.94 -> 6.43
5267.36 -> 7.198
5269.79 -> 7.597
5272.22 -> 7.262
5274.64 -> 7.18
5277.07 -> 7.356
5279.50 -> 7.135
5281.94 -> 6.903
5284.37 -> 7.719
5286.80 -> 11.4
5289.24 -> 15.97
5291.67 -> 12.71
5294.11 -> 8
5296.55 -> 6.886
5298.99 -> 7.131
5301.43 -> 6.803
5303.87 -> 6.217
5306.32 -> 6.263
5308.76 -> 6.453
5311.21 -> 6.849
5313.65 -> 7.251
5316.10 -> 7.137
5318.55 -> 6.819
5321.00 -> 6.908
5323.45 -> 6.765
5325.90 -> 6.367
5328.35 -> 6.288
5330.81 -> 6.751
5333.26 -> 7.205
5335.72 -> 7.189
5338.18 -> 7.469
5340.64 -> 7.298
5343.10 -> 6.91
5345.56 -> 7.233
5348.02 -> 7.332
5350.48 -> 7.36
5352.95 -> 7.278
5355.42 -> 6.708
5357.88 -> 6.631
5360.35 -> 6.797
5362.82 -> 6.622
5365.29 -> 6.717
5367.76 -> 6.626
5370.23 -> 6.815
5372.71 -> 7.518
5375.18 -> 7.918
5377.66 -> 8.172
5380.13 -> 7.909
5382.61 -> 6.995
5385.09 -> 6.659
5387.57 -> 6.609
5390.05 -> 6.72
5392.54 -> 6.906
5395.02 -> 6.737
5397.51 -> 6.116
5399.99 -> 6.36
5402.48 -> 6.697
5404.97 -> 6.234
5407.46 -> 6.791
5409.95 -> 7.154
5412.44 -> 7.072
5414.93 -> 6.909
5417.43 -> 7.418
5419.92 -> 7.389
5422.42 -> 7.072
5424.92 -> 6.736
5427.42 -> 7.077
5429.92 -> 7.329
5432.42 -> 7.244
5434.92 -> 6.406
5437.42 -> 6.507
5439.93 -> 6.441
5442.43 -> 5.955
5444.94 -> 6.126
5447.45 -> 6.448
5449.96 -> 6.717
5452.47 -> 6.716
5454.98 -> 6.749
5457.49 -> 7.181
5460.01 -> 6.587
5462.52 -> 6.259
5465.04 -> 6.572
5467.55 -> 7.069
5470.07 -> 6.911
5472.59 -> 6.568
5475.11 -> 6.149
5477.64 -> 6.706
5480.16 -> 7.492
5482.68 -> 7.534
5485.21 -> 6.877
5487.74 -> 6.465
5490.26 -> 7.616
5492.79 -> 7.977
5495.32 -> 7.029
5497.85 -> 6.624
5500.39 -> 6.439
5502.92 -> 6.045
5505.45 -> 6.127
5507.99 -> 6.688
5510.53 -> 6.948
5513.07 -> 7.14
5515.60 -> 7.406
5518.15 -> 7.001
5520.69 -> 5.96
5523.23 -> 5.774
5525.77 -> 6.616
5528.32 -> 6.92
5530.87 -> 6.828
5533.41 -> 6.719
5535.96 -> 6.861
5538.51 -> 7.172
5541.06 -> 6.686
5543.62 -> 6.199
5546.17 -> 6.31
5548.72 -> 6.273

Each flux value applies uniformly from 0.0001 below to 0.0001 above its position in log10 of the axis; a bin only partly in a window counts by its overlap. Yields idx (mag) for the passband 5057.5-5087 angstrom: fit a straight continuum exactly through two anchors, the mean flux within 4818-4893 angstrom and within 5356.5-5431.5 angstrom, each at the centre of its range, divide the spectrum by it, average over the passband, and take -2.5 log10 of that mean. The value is 0.02 mag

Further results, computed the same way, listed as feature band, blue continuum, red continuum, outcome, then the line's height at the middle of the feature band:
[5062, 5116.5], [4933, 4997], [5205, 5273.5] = 0.04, 7.47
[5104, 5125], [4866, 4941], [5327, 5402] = 0.09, 7.26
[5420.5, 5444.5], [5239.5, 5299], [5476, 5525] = 0.07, 7.2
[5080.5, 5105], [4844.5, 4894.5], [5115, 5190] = 0.01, 7.31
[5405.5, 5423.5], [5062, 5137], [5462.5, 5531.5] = -0.03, 6.9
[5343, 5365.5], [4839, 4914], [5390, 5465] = -0.02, 6.85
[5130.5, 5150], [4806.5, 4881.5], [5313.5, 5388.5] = -0.17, 7.34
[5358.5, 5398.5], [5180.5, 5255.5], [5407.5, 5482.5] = -0.01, 6.92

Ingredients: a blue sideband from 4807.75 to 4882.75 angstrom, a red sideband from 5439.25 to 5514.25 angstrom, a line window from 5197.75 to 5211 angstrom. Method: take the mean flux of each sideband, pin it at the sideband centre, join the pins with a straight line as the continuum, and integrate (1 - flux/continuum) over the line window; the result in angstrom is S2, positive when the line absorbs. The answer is 1.5 angstrom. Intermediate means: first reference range 7.77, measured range 6.38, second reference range 6.74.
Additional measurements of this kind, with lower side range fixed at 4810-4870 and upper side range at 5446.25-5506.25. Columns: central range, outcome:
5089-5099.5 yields 0.0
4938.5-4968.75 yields -1.0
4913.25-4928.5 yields 0.7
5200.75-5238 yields 1.5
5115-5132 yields 2.7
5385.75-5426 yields 0.6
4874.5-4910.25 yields 1.3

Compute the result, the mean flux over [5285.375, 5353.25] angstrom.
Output 7.65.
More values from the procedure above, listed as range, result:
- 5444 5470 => 6.66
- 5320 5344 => 6.92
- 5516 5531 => 6.54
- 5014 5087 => 7.33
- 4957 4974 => 7.45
